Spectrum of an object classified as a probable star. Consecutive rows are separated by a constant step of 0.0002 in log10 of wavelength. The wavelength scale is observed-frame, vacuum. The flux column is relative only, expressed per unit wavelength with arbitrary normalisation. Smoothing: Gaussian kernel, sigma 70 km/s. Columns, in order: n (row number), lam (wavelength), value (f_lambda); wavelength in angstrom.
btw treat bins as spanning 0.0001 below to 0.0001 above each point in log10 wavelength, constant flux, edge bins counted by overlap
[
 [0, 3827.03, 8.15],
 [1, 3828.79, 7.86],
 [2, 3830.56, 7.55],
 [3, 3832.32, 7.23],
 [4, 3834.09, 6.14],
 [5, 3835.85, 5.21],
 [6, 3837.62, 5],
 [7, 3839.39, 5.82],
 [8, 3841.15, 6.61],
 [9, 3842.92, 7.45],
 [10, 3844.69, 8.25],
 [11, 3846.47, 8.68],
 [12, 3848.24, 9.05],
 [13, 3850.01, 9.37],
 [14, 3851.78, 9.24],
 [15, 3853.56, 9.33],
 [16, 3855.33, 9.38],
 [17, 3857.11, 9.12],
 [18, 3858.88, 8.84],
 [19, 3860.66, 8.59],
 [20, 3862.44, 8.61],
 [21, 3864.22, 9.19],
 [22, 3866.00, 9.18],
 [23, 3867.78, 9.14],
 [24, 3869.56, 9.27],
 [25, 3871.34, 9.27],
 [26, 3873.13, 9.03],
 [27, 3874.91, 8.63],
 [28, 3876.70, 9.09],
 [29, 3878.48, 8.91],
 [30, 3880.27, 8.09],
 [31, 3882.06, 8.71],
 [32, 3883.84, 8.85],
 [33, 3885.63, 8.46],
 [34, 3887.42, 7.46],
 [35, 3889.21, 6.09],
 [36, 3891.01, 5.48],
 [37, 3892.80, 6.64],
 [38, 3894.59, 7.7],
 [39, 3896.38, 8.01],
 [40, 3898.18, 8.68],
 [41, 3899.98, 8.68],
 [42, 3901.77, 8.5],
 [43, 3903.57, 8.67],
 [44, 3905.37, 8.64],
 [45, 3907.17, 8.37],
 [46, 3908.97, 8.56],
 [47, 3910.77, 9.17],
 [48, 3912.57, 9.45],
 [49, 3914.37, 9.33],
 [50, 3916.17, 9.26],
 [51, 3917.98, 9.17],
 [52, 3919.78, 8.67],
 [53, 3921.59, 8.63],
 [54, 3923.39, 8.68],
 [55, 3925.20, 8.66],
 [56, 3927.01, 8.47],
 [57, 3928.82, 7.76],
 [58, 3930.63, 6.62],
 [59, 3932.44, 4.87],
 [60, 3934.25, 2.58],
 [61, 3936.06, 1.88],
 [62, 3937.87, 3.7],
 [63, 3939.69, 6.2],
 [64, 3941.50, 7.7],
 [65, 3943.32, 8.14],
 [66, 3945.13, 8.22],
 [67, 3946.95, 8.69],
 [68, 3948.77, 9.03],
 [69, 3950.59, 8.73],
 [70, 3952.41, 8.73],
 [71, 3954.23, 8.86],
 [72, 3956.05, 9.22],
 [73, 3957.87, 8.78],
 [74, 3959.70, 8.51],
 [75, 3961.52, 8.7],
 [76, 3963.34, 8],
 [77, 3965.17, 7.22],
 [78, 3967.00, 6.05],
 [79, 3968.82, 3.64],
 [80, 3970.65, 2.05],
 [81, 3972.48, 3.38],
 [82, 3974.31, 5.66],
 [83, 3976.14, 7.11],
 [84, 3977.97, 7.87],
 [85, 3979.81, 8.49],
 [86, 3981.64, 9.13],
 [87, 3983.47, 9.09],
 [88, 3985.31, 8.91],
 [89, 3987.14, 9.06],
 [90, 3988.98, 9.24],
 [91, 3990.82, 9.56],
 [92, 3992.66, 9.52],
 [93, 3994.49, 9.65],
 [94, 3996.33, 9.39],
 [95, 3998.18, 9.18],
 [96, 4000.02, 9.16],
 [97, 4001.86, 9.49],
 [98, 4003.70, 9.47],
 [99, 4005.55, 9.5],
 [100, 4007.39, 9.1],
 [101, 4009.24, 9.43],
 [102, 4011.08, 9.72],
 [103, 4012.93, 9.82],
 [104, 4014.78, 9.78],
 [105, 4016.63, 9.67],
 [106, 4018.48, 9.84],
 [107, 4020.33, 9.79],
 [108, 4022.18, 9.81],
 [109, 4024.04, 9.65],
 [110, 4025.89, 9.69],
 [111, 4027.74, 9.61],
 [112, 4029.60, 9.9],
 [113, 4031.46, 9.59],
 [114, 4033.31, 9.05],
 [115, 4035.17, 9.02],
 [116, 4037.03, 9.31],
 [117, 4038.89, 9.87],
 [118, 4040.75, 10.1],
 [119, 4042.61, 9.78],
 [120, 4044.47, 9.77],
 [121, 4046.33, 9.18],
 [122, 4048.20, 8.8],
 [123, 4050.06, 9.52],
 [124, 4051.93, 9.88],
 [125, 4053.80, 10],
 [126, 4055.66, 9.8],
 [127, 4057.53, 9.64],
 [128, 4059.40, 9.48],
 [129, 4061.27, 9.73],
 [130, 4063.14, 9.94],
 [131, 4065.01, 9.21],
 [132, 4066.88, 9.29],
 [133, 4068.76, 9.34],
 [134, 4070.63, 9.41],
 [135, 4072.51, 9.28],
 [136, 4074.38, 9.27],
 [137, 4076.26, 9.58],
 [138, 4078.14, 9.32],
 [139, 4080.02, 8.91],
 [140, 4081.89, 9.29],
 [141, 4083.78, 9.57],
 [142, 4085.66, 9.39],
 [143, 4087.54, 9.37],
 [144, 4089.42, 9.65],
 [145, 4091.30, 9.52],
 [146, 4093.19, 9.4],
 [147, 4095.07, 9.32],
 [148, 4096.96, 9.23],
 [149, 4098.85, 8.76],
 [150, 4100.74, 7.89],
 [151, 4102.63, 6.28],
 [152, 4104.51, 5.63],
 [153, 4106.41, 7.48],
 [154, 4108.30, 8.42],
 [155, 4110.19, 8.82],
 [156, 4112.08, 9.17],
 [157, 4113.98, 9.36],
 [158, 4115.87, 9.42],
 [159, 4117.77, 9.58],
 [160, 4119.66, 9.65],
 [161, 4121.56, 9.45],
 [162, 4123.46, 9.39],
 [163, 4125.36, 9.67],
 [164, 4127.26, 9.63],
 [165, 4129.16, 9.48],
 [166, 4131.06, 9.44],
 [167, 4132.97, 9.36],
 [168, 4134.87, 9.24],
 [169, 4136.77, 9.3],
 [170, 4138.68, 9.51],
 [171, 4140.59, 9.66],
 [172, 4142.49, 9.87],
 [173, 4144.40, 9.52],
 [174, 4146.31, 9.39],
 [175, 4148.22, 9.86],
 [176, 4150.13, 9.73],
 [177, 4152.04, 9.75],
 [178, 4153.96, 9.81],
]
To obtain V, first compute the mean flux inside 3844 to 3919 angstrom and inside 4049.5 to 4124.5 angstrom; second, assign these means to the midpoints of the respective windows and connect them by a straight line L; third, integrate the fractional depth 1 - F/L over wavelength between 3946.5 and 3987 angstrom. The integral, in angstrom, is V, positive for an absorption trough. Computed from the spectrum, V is 5.9 angstrom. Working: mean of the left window 8.62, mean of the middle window 7.55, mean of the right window 9.14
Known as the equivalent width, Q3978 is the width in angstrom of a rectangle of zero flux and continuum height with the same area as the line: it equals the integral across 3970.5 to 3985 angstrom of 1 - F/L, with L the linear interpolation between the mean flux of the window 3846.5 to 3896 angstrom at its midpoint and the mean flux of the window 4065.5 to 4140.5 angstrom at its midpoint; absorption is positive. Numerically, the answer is 3.1 angstrom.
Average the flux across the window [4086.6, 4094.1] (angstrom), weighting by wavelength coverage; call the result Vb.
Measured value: 9.49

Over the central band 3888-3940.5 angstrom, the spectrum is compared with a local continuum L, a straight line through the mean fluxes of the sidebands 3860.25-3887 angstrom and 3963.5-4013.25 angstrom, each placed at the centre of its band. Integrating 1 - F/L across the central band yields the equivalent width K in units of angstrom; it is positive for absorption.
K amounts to 6.8 angstrom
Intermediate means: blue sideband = 8.85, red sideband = 8.13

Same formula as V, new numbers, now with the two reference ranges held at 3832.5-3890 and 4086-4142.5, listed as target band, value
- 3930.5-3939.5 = 4.9 angstrom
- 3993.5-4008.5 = -1.2 angstrom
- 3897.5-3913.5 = -0.7 angstrom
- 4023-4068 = -3.9 angstrom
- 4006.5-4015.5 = -0.9 angstrom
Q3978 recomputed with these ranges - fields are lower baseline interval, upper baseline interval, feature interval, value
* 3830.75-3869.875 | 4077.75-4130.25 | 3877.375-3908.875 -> 0.9 angstrom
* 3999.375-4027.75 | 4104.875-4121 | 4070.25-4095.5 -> -0.8 angstrom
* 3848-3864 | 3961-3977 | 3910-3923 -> -3.3 angstrom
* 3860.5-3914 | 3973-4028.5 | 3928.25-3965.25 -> 6.6 angstrom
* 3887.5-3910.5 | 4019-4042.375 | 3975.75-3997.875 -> 0.2 angstrom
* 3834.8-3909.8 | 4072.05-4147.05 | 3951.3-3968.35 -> 0.9 angstrom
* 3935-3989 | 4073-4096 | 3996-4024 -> -5.0 angstrom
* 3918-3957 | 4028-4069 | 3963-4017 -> 1.4 angstrom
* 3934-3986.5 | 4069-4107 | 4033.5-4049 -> -2.4 angstrom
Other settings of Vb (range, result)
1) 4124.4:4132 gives 9.56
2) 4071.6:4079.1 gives 9.36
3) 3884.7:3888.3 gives 7.97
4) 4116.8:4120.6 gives 9.62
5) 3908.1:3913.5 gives 9.07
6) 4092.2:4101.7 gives 8.91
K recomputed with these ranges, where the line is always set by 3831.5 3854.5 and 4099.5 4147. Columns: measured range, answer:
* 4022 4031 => -1.3 angstrom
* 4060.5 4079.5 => -1.6 angstrom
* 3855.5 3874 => -3.5 angstrom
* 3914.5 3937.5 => 2.4 angstrom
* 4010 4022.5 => -2.0 angstrom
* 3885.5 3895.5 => 1.1 angstrom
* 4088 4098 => -0.7 angstrom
